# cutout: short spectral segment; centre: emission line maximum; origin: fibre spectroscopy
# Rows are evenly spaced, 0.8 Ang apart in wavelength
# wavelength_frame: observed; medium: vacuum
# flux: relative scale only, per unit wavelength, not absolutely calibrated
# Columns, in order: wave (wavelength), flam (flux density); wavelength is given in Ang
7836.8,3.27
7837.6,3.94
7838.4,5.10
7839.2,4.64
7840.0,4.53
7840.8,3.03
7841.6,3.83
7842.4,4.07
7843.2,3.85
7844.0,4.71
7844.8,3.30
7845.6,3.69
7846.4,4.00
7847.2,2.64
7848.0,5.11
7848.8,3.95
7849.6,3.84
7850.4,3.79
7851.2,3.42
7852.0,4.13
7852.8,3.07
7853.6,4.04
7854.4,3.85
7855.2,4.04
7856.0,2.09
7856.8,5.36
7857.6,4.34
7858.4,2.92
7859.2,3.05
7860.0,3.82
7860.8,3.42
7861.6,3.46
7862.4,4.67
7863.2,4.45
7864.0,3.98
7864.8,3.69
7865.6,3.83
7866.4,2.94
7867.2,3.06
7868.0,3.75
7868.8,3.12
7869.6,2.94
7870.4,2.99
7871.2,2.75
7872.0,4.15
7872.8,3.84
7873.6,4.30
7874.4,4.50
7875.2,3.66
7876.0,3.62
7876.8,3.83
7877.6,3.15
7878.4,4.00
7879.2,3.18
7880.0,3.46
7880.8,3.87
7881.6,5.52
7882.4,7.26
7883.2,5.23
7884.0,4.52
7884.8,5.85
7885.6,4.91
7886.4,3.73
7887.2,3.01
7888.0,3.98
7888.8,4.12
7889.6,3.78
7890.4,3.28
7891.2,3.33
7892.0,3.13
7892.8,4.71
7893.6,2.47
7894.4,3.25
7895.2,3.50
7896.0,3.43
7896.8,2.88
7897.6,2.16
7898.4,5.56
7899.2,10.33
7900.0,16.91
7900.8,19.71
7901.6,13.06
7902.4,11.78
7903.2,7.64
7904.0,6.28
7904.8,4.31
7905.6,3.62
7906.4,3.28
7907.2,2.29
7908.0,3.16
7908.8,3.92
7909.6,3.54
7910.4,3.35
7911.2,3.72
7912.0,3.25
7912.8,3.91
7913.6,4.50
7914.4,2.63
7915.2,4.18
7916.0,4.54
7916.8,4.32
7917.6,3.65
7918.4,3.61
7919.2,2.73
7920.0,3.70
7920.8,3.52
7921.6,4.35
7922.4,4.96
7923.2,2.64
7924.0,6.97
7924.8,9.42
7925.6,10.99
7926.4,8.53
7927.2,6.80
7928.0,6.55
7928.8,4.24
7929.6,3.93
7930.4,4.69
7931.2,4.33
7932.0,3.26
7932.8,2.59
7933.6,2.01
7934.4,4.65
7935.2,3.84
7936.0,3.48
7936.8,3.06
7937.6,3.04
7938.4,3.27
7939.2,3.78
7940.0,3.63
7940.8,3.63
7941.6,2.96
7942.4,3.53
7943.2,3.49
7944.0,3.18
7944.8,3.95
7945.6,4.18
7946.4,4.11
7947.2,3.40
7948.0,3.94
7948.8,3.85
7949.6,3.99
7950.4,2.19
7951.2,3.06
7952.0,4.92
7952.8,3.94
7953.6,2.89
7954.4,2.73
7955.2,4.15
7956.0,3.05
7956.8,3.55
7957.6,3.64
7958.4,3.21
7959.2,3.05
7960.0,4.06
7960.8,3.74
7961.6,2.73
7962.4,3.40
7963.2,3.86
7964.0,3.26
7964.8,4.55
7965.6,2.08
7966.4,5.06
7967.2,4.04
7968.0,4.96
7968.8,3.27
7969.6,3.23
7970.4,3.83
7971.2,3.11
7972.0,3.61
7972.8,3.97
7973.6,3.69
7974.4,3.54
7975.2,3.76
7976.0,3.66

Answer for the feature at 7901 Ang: H-alpha 6563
